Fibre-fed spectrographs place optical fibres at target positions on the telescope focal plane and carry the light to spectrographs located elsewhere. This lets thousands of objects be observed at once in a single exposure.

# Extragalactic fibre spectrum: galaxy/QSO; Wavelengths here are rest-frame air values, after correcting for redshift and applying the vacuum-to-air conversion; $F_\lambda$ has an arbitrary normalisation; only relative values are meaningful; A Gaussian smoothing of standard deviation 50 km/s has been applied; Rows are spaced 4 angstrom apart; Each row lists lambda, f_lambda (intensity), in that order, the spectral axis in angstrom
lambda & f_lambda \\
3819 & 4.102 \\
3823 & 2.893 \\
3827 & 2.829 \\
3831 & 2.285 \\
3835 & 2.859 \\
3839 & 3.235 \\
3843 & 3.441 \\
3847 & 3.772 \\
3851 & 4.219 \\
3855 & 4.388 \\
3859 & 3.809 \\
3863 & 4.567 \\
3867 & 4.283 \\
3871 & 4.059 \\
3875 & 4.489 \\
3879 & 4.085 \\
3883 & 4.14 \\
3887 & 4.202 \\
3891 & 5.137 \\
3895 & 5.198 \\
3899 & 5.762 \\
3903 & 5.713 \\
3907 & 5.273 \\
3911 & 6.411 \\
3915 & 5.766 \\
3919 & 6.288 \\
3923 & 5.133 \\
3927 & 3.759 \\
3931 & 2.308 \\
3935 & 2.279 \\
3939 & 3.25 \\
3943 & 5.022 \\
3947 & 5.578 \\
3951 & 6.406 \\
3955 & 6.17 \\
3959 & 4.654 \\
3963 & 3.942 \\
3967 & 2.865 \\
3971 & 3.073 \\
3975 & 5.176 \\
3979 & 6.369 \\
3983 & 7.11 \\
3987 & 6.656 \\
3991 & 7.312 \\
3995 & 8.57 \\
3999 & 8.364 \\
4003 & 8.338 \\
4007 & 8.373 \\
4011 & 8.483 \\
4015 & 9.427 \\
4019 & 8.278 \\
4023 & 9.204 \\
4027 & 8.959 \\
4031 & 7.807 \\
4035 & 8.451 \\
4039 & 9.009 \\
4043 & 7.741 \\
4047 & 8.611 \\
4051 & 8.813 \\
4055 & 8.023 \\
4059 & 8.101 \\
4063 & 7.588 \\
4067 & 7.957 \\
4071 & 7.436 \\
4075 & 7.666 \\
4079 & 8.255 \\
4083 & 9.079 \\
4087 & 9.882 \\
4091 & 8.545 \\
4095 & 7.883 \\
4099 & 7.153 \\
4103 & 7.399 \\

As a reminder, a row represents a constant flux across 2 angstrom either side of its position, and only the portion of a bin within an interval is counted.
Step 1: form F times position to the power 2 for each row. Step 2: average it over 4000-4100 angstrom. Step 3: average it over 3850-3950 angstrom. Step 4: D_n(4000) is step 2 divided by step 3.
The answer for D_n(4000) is 2.0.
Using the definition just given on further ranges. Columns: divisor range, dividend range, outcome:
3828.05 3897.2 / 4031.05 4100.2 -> 2.28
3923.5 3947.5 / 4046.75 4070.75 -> 2.34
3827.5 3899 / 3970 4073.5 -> 2.11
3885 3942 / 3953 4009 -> 1.36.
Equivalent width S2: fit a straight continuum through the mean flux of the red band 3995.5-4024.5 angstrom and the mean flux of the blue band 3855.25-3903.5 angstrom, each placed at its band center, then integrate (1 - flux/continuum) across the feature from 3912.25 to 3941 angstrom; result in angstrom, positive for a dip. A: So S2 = 8.6 angstrom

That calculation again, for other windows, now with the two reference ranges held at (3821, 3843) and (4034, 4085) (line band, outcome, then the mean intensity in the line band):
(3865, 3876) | -1.4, 4.26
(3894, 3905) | -2.8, 5.59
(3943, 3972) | 5.1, 4.75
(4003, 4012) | -1.8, 8.4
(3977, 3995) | -1.5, 7.05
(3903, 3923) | -4.4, 5.83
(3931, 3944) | 5.2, 3.22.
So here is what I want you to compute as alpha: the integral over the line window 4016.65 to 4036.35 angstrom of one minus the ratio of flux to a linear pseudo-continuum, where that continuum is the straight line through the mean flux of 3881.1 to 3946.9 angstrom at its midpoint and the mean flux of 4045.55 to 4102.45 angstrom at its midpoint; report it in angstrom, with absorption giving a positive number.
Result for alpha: -3.8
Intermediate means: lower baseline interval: 4.75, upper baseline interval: 8.19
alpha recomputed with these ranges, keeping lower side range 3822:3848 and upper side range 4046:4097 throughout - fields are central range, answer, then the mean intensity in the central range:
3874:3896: -2.0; 4.51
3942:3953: -0.4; 5.73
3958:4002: 2.9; 5.91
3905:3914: -2.2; 5.83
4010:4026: -4.0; 8.88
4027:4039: -1.6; 8.41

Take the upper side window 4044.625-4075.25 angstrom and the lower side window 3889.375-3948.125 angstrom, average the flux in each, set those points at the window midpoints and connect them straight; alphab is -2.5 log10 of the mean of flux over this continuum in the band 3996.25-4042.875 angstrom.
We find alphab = -0.20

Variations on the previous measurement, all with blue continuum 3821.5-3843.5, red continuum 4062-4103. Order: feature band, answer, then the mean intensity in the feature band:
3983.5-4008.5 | -0.24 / 7.88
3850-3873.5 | -0.21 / 4.23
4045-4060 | -0.12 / 8.41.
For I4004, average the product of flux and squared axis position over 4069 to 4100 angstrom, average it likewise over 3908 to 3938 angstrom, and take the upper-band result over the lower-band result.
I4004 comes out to 2.0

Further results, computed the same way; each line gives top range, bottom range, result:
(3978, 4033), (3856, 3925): 1.74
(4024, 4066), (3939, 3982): 1.77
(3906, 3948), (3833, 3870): 1.24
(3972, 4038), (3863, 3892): 1.94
